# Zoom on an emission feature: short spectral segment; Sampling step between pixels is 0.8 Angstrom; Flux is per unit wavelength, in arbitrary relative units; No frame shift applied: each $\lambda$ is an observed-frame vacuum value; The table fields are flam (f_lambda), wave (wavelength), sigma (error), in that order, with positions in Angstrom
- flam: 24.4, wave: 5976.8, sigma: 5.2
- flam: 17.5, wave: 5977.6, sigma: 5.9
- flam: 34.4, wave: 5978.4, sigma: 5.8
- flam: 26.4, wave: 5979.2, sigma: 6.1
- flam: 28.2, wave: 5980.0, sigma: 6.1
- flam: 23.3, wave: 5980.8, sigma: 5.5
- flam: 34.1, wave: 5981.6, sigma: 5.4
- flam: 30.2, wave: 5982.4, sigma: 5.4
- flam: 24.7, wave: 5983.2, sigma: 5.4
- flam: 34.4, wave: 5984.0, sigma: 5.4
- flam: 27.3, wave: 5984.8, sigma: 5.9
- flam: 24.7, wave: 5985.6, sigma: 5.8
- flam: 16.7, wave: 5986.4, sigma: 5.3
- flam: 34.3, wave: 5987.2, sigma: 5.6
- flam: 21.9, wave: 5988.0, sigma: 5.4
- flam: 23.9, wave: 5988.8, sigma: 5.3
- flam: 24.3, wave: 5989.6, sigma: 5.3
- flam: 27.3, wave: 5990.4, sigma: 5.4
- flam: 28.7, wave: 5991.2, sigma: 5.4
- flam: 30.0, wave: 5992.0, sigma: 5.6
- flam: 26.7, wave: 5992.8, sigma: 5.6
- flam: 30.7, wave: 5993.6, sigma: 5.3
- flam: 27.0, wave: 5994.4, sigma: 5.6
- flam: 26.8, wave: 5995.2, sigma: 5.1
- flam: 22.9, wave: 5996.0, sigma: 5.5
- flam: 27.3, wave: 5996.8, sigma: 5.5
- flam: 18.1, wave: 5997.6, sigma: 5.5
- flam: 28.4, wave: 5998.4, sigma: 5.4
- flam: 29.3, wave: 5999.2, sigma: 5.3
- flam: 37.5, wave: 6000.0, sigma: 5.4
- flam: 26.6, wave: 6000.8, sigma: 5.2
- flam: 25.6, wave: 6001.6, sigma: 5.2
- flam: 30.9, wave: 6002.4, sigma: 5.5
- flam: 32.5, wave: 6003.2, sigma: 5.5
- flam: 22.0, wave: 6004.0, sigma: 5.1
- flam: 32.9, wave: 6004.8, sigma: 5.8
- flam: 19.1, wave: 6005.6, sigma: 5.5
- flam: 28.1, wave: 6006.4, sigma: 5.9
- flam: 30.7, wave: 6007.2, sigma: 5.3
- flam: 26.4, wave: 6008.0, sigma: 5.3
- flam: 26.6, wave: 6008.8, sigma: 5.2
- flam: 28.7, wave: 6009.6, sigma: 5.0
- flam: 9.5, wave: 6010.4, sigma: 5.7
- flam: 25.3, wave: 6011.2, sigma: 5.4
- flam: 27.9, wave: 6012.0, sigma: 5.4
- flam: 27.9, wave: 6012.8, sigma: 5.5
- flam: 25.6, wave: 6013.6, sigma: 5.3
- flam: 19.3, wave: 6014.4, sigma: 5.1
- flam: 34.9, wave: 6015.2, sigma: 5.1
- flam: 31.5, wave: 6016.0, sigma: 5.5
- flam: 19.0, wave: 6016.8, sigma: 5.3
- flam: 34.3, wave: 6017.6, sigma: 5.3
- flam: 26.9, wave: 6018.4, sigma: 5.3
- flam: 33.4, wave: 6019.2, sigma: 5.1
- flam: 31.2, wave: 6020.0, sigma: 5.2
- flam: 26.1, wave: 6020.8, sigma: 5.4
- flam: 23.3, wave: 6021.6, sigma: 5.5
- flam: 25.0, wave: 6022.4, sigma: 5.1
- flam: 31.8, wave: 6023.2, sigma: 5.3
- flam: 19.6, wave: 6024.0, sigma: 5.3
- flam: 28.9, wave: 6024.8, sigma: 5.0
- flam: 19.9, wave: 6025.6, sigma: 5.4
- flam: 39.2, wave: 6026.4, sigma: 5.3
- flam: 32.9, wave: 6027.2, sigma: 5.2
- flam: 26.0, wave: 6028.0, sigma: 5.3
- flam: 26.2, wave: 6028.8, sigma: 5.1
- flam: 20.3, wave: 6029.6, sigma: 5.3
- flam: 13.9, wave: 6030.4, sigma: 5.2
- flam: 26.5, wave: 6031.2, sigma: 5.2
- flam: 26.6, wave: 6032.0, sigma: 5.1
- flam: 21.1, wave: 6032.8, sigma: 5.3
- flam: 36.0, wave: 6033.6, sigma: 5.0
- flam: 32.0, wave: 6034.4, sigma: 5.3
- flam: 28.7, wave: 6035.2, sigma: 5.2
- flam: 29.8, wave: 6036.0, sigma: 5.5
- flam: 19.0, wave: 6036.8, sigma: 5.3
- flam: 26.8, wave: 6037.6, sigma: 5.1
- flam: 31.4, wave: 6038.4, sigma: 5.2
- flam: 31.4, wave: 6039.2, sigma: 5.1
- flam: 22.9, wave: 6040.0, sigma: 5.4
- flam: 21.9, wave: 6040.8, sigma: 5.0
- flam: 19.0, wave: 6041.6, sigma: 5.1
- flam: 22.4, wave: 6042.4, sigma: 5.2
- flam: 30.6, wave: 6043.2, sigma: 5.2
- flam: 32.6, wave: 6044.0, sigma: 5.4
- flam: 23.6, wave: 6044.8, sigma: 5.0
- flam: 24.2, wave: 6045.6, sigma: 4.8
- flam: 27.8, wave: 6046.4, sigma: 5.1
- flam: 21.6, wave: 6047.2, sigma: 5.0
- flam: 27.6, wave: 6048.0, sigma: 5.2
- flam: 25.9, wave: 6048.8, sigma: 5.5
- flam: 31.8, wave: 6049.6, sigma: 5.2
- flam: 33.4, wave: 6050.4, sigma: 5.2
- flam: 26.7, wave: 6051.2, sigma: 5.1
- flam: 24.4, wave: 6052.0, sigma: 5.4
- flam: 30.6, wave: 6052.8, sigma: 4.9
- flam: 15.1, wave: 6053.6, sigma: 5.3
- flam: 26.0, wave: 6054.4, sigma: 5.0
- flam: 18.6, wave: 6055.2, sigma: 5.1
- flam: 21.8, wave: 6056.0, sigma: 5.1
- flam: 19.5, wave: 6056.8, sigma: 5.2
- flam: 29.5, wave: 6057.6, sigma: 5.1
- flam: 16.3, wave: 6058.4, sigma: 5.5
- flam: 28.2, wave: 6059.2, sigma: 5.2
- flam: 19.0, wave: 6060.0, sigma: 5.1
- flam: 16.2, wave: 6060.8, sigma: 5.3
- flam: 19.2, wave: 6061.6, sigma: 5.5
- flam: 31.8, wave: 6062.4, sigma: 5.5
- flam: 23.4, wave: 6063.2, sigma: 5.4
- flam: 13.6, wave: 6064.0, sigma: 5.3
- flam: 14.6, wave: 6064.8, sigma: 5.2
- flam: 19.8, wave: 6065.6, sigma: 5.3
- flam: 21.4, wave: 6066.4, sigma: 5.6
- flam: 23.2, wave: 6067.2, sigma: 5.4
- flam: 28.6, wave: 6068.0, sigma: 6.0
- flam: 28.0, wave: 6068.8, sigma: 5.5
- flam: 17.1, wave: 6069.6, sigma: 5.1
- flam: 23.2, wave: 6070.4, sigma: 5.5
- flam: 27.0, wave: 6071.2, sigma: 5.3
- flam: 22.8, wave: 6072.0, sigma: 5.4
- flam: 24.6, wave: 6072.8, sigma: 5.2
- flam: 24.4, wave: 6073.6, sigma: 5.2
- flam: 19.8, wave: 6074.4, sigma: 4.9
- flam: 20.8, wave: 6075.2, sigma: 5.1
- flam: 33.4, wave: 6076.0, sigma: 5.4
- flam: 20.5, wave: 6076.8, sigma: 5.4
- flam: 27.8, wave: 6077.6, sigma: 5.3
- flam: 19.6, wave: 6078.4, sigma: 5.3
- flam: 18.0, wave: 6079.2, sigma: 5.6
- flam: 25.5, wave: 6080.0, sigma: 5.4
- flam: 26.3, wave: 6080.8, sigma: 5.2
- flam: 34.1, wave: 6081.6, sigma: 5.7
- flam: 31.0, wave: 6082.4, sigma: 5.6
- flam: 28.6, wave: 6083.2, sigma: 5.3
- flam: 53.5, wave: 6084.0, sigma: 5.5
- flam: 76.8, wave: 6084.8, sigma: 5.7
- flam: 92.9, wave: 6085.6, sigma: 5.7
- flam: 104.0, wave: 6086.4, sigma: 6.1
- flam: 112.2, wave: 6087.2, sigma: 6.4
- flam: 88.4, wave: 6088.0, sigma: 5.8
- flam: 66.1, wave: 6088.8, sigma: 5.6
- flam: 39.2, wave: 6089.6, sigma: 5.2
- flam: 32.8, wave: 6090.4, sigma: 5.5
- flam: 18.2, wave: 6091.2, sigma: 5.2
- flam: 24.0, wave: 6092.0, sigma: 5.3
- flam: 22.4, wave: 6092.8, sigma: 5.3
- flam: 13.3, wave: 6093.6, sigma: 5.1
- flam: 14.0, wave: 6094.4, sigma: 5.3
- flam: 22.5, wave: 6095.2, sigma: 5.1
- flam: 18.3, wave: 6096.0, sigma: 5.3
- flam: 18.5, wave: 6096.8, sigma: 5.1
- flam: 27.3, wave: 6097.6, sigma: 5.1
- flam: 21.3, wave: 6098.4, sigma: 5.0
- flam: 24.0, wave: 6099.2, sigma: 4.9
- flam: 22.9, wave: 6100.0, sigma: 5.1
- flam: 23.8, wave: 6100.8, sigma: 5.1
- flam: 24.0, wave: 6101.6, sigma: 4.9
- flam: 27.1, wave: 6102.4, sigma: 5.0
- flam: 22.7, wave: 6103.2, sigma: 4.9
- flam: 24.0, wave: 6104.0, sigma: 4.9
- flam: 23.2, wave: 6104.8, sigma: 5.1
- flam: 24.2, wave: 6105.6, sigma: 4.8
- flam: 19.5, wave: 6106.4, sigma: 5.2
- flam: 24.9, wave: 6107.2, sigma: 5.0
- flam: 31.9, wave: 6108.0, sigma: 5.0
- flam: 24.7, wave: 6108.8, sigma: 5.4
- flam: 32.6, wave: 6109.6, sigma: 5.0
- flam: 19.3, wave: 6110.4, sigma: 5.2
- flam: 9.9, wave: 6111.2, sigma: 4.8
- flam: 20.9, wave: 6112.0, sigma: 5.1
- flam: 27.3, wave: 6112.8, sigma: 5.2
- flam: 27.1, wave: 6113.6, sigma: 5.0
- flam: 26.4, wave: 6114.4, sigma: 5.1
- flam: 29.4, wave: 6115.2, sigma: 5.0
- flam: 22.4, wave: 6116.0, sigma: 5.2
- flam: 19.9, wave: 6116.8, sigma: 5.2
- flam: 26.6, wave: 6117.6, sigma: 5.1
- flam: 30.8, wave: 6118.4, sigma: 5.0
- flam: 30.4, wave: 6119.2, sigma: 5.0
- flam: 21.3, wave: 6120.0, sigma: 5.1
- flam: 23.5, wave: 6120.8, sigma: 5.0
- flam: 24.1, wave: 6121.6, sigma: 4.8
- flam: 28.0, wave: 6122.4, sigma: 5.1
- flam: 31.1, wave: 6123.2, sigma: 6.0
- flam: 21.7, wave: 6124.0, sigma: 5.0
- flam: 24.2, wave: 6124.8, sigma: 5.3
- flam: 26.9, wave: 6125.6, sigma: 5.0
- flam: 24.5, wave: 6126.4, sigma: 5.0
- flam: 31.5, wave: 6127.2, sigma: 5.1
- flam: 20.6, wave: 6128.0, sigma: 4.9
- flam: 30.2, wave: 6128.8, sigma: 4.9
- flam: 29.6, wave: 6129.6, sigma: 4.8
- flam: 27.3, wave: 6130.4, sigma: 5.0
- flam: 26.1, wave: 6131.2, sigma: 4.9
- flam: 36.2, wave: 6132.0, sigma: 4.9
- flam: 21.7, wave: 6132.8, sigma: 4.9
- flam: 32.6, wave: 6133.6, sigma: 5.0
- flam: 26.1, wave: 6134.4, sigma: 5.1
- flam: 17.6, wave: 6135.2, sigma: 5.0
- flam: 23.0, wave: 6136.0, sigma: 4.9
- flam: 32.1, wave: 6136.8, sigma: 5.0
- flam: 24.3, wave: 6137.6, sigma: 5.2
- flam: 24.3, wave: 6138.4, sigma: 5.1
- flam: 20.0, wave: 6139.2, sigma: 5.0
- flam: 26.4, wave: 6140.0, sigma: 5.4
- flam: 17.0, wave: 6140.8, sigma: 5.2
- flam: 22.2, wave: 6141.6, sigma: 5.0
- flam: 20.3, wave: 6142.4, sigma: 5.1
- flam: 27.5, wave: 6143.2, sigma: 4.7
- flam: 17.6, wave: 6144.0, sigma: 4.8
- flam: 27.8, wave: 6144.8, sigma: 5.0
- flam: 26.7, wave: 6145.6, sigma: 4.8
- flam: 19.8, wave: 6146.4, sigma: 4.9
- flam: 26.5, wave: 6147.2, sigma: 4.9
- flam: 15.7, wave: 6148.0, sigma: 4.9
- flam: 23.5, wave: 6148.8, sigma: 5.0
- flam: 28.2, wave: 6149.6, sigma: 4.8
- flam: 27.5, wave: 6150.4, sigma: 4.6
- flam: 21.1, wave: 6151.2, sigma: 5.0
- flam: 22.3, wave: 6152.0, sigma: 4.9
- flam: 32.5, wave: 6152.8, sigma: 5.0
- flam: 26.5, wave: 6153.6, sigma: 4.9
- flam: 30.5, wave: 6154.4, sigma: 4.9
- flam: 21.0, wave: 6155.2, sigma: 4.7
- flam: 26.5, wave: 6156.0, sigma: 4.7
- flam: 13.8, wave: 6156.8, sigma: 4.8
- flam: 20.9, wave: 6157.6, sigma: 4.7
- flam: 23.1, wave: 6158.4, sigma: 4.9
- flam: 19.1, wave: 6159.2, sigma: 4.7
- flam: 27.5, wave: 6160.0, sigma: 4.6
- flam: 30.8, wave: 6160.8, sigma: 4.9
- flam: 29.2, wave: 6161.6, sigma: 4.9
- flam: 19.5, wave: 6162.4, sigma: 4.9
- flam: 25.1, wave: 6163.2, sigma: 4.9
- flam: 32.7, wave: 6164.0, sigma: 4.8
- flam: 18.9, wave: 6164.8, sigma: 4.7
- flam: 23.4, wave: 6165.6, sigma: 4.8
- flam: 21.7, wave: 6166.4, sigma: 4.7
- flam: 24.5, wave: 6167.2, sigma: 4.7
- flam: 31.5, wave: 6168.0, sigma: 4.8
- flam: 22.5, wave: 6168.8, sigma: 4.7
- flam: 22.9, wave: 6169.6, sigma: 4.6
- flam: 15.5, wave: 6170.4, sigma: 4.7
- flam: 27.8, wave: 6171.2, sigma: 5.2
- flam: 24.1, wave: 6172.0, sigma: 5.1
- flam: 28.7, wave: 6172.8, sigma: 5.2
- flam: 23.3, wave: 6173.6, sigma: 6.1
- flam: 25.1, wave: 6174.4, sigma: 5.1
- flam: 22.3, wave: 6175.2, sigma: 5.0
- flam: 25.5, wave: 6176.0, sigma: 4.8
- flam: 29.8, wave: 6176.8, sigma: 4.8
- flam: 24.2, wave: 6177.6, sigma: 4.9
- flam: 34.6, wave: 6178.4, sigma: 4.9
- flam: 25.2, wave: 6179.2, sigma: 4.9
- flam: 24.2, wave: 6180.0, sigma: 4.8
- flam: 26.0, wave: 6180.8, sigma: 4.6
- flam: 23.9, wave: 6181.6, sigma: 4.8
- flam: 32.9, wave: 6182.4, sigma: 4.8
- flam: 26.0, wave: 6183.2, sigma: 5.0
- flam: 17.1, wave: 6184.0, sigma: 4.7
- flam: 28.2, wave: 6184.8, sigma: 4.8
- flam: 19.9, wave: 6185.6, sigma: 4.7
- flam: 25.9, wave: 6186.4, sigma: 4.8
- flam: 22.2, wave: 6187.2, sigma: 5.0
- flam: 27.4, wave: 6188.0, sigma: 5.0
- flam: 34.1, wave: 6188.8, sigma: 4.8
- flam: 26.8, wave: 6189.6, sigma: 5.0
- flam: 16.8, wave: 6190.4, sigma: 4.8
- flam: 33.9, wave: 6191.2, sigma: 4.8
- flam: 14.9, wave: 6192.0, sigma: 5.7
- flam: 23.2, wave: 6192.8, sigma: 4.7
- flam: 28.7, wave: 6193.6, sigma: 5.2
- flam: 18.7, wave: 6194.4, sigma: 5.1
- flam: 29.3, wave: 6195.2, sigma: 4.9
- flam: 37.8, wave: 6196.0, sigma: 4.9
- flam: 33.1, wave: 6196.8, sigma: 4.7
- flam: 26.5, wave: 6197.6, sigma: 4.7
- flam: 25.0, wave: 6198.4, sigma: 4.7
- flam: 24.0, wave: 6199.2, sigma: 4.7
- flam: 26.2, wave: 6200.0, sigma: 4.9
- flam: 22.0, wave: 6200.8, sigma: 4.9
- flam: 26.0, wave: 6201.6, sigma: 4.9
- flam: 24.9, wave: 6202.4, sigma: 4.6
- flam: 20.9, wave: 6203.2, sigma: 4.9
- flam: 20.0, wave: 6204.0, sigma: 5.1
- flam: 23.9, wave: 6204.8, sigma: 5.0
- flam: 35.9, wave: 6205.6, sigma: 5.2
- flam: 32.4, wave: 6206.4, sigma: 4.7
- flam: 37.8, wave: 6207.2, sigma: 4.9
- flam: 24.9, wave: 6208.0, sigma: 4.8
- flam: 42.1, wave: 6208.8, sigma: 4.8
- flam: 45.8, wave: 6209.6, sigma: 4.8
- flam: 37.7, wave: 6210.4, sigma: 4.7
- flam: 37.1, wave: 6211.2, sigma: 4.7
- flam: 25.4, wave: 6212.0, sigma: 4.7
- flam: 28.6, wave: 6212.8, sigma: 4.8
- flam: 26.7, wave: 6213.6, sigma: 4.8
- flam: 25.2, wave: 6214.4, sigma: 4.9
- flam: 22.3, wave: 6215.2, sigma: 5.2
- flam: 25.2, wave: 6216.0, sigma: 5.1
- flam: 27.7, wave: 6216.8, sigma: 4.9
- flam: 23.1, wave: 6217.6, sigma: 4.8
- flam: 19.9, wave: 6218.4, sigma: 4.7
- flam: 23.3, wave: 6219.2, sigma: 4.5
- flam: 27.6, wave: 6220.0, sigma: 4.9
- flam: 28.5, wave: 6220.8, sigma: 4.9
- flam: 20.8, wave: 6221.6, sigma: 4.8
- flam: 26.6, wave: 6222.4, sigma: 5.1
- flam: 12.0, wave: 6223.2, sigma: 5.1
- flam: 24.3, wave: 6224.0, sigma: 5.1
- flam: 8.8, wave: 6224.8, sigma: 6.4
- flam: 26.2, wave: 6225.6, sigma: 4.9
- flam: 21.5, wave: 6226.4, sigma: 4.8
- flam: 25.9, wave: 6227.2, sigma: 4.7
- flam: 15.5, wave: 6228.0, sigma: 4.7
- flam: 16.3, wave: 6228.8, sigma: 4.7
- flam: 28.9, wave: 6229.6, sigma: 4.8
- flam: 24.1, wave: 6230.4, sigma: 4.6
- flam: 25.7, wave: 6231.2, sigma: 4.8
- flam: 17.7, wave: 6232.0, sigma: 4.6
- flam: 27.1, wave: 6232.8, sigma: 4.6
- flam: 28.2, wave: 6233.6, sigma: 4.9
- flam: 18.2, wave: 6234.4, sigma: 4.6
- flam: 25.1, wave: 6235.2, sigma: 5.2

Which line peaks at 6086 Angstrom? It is H-beta 4861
